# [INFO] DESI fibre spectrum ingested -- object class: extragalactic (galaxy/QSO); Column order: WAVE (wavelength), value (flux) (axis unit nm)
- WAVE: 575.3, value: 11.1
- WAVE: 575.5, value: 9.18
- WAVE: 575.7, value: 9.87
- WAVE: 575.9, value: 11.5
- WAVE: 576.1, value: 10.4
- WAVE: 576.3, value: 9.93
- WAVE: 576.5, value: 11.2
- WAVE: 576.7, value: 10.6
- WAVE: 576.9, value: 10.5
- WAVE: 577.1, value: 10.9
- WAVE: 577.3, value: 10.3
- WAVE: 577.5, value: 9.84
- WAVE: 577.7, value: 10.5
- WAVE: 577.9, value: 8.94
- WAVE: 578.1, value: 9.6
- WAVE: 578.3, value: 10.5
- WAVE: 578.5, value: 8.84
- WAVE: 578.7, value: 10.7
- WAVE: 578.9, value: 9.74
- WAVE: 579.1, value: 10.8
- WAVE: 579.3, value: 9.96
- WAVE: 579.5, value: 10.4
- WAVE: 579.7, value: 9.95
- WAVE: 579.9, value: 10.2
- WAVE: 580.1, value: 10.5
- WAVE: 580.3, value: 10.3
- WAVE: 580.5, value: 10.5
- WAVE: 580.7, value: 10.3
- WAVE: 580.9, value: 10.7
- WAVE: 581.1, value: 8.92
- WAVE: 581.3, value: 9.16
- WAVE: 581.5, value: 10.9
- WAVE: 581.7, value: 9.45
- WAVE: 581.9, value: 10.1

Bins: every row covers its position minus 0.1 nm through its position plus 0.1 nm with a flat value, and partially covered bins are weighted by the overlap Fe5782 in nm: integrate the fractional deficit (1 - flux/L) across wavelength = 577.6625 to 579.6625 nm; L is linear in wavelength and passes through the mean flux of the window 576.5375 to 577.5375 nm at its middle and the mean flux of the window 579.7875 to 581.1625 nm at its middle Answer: 0.08 nm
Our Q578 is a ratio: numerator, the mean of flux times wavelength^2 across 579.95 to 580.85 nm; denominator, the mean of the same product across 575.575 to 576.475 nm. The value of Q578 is 1.01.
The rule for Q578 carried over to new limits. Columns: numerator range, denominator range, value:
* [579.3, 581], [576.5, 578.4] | 1.02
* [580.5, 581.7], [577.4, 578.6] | 1.04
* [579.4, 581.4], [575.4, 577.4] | 0.98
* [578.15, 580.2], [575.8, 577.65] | 0.97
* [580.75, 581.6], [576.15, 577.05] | 0.96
